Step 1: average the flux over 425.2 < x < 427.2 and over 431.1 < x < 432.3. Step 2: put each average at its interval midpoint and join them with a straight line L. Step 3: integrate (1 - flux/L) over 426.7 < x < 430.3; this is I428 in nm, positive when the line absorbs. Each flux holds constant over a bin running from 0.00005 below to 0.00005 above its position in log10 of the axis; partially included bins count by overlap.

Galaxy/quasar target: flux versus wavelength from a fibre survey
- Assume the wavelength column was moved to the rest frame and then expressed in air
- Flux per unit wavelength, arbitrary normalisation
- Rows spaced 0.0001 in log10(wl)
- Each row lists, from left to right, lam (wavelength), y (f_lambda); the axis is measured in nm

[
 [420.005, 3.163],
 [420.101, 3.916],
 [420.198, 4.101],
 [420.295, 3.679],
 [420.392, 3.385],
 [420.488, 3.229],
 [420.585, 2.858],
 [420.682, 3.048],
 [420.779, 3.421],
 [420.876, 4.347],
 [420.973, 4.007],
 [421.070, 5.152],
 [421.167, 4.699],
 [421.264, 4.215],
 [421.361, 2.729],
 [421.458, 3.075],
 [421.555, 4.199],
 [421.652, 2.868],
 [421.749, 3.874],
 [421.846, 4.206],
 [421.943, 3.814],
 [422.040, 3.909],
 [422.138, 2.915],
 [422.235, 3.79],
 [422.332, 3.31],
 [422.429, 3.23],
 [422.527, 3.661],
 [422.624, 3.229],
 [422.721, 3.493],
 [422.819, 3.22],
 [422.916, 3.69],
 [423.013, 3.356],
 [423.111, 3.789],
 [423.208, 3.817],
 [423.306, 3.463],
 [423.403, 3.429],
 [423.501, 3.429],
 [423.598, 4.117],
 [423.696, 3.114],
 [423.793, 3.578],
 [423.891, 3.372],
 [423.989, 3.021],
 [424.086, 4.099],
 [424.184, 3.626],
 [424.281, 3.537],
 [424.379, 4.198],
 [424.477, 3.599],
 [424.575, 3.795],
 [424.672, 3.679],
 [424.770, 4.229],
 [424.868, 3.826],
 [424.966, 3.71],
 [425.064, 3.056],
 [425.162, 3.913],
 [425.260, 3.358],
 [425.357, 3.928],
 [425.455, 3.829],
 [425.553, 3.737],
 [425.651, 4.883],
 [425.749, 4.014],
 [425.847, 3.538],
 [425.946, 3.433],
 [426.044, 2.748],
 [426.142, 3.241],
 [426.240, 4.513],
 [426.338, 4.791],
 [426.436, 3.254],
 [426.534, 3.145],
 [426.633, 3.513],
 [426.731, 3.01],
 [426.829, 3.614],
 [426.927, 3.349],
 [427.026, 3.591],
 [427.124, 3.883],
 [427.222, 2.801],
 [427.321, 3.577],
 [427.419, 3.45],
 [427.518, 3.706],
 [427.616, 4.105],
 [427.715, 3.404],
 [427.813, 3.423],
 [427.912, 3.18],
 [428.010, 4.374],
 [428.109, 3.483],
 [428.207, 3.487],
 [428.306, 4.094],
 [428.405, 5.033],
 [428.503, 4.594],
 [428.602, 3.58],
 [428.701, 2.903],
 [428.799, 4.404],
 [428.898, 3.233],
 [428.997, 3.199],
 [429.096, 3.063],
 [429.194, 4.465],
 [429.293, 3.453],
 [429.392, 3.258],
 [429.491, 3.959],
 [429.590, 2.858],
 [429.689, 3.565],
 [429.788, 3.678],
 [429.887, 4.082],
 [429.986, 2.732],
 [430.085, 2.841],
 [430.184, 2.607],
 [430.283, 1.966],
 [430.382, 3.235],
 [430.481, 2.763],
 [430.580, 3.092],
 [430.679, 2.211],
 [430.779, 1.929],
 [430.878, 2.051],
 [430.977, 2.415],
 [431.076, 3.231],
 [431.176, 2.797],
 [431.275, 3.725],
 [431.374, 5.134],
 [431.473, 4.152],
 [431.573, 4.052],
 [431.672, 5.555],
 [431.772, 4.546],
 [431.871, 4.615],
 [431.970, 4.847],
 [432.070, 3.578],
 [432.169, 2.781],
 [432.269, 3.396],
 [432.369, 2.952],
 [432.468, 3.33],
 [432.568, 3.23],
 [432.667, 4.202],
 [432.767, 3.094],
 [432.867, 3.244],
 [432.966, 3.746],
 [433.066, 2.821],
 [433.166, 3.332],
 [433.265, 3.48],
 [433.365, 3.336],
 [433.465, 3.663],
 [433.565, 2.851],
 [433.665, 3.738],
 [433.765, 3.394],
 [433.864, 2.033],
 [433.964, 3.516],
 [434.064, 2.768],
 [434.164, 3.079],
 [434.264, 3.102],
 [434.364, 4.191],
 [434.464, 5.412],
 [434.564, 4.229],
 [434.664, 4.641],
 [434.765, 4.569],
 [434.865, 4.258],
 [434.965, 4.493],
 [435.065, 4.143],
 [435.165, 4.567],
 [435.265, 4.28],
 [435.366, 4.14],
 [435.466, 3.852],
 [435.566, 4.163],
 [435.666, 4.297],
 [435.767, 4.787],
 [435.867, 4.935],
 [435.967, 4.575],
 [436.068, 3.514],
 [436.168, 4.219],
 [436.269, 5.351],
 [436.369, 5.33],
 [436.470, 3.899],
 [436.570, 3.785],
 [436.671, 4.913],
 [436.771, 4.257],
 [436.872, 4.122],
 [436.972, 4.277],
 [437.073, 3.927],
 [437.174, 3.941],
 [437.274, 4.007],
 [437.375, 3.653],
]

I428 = 0.29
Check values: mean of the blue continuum 3.66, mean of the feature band 3.53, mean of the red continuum 4.09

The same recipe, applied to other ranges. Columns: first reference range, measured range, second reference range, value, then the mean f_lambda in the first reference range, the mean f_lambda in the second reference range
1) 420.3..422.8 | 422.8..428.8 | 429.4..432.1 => -0.24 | 3.62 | 3.41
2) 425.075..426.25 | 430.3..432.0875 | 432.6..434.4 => -0.06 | 3.71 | 3.3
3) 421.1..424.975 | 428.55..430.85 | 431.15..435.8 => 0.36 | 3.63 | 3.83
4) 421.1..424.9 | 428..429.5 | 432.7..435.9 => -0.02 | 3.63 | 3.81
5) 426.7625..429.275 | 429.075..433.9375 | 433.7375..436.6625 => 0.66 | 3.67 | 4.14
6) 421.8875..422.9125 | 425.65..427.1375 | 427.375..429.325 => 0.01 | 3.47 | 3.73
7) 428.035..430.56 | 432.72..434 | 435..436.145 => 0.24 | 3.47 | 4.3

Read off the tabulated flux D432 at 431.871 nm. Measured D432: 4.615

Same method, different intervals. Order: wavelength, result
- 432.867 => 3.244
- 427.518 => 3.706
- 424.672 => 3.679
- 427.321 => 3.577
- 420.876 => 4.347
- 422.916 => 3.69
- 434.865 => 4.258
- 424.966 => 3.71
